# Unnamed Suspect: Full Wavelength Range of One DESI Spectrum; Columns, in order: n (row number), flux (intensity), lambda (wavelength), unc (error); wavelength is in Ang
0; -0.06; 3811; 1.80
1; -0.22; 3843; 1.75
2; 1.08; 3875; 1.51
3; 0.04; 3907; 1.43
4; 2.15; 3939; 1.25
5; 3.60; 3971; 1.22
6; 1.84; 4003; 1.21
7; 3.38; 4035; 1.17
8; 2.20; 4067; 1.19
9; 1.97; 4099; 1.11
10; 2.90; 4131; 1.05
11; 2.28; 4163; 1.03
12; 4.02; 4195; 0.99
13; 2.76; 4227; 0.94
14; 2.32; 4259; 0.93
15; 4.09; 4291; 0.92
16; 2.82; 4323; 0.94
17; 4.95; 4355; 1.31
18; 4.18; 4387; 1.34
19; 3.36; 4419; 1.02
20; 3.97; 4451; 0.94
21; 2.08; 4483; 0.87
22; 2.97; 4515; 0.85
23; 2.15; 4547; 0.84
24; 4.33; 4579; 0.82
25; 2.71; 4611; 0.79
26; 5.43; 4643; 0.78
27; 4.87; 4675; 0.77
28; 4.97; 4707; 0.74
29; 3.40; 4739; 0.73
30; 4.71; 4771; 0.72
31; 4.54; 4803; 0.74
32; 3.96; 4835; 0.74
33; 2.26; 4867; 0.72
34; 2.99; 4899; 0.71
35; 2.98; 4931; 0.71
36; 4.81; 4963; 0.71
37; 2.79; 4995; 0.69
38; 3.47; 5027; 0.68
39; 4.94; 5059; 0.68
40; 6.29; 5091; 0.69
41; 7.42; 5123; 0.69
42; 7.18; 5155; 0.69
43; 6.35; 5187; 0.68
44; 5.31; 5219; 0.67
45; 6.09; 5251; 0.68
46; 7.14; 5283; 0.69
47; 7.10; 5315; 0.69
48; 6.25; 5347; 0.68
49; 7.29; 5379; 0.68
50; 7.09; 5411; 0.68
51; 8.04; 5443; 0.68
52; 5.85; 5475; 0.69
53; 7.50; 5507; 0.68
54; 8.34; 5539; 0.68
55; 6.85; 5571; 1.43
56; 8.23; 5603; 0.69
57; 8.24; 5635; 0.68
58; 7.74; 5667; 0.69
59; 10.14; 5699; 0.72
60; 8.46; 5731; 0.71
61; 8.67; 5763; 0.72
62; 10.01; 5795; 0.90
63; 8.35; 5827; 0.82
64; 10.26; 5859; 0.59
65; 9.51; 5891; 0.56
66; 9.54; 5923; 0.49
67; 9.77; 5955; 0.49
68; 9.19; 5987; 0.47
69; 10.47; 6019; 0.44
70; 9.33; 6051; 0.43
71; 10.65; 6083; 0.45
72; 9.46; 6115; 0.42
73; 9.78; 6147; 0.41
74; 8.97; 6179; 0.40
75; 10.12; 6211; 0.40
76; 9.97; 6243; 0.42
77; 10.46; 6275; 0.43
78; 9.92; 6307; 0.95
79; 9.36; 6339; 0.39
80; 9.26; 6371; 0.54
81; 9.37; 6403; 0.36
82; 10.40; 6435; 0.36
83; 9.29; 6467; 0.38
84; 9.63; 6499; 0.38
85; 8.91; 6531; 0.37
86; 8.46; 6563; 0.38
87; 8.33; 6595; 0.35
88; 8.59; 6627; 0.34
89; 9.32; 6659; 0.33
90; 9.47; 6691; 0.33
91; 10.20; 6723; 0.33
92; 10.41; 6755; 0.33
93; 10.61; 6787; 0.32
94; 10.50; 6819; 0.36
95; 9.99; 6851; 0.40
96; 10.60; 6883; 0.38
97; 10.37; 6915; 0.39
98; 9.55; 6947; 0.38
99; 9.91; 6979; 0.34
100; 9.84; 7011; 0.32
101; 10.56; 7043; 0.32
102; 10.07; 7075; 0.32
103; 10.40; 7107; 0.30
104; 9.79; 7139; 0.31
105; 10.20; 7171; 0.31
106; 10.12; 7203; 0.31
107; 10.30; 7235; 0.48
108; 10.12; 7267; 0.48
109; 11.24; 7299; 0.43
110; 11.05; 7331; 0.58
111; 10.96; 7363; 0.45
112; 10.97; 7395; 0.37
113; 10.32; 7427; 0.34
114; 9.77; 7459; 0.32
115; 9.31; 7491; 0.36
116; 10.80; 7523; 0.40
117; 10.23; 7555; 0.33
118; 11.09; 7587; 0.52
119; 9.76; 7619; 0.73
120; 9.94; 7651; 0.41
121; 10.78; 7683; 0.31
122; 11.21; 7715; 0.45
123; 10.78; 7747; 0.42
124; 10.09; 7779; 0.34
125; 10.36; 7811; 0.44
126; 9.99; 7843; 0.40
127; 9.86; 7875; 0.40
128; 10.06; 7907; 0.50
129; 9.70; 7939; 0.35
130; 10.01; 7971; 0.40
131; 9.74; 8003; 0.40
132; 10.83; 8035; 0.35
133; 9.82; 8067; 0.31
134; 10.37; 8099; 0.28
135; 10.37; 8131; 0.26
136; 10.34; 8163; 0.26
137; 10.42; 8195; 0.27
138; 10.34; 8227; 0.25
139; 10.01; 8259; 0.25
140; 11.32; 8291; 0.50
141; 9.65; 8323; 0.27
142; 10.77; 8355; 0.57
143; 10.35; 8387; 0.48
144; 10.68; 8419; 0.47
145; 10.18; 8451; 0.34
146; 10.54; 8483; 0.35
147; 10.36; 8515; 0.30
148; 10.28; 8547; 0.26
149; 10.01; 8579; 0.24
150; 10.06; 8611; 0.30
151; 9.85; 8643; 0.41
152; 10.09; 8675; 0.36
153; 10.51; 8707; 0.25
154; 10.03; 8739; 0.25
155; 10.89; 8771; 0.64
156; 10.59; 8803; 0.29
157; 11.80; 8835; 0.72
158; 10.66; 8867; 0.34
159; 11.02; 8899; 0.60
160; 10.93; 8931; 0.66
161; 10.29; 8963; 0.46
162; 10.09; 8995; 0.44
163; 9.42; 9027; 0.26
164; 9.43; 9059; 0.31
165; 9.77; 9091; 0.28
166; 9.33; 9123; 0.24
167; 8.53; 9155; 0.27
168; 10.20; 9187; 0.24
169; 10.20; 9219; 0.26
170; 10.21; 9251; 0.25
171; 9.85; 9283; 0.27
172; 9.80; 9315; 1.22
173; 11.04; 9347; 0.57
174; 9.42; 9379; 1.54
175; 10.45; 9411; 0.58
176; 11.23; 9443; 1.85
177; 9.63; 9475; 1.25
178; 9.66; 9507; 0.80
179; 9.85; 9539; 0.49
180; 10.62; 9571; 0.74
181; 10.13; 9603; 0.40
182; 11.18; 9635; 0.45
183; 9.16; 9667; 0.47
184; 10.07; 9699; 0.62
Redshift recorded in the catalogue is 0.269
